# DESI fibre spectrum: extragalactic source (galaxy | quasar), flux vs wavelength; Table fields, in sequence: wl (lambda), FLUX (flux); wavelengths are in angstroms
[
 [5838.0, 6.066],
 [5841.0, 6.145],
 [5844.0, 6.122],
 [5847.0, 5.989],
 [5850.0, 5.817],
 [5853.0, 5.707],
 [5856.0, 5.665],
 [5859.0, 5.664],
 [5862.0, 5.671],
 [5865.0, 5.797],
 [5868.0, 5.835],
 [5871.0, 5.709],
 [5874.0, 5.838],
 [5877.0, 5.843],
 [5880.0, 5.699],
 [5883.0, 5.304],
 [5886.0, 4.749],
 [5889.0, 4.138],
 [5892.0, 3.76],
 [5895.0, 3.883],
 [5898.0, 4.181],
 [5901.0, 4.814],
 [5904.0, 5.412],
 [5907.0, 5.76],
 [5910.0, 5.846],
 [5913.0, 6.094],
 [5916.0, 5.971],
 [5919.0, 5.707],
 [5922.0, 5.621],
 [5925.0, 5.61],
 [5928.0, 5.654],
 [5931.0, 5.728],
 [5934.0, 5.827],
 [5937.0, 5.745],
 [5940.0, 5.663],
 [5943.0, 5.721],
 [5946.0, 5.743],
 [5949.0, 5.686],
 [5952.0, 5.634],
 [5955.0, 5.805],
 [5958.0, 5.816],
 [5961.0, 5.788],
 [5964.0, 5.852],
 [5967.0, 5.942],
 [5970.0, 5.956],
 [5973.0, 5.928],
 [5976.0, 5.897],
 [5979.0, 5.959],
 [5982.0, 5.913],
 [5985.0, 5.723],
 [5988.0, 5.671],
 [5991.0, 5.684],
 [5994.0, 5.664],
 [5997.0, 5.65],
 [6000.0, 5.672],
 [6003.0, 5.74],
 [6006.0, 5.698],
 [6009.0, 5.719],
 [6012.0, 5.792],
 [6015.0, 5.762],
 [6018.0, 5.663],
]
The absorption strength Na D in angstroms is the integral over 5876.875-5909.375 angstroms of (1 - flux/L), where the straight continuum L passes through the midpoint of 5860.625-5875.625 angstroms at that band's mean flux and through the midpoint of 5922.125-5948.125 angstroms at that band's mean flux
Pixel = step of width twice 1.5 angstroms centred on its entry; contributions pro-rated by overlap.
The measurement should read 5.06 angstroms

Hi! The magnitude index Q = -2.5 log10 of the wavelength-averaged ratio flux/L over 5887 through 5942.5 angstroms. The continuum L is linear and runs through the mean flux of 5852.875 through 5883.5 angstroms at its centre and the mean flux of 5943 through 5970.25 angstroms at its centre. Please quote 0.09 mag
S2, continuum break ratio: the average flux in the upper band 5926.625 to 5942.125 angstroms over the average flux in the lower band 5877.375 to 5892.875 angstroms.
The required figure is 1.18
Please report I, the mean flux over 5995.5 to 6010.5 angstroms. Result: 5.7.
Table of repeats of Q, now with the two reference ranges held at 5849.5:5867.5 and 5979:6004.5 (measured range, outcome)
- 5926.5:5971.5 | -0.01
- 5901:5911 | 0.04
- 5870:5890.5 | 0.08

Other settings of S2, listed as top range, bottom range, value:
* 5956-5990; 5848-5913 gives 1.10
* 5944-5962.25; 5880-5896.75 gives 1.28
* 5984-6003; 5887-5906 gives 1.29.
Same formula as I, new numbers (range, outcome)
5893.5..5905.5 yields 4.57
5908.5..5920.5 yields 5.9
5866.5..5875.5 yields 5.79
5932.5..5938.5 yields 5.79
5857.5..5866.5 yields 5.71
